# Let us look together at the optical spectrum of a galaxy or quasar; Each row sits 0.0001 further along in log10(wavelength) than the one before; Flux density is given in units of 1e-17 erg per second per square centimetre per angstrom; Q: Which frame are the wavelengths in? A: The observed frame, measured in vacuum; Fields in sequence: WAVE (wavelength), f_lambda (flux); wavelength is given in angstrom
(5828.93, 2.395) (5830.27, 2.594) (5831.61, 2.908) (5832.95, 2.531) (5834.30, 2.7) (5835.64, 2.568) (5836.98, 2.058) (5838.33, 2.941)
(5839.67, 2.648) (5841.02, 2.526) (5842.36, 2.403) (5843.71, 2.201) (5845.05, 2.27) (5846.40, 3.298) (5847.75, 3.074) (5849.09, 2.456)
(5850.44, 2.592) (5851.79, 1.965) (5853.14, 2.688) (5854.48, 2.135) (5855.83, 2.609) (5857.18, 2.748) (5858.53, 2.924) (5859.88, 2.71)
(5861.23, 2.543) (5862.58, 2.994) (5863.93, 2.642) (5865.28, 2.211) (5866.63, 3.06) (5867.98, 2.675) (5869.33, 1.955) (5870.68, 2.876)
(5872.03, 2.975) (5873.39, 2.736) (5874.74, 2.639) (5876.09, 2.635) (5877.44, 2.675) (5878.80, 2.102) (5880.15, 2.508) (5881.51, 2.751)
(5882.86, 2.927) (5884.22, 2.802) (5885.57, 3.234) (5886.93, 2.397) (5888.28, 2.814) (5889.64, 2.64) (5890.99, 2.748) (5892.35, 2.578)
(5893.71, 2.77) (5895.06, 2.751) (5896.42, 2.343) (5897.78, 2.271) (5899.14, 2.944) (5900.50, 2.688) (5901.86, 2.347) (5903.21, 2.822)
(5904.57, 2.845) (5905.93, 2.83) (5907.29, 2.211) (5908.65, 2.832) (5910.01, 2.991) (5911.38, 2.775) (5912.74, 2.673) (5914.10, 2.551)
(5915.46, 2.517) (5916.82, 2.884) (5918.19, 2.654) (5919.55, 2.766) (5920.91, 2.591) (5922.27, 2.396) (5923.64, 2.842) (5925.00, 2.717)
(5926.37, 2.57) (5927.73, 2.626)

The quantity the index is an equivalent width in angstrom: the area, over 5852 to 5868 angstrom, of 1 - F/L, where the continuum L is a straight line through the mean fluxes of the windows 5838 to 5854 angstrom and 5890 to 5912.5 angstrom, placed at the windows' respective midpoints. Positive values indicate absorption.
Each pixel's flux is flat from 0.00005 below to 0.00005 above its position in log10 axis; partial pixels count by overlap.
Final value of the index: -0.2 angstrom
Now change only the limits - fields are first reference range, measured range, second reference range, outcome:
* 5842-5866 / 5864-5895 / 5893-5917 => -0.53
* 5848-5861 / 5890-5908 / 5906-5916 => 0.08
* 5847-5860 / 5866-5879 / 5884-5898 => -0.09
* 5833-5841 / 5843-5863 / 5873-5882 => -0.29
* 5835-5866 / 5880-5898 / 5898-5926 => -0.36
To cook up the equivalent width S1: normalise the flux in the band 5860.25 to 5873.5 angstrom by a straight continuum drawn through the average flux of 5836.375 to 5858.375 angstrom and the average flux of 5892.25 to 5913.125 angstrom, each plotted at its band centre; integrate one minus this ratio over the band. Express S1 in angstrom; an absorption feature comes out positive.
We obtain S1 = -0.4 angstrom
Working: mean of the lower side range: 2.55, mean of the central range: 2.66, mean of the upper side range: 2.67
